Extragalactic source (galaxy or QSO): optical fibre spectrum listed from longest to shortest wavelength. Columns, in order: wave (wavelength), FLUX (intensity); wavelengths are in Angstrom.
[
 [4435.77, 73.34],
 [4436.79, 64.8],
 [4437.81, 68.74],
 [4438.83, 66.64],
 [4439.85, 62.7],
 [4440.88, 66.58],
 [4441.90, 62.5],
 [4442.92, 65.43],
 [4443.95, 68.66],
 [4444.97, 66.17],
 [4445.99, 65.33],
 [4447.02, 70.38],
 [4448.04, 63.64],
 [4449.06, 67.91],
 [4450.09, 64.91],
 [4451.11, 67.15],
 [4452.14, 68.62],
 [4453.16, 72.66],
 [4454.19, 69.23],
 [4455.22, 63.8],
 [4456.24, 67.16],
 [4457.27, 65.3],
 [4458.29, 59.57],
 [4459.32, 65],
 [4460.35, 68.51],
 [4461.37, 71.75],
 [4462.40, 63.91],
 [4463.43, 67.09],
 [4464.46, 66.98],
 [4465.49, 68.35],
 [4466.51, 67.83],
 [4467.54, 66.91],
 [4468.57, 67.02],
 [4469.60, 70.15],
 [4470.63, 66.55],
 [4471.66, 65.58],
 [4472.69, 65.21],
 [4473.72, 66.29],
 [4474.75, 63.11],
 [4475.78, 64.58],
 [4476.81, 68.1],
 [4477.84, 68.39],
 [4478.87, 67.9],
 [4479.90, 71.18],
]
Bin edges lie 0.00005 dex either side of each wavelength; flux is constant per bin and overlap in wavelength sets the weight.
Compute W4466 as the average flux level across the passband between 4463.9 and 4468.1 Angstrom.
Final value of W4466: 67.5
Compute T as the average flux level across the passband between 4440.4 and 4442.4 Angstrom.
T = 64.6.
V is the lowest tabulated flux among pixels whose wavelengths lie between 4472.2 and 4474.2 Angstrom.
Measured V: 65.21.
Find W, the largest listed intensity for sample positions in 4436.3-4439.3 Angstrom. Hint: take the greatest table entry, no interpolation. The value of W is 68.74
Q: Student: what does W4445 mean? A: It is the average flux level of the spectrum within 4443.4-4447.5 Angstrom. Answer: 67.5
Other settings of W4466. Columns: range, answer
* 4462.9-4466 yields 67.4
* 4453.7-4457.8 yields 66.4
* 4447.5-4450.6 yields 65.7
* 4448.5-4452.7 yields 67.2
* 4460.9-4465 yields 67.2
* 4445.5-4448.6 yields 66.5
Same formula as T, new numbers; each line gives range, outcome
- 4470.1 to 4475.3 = 65.3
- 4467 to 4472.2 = 67.2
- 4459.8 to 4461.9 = 70.1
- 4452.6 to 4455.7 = 68.5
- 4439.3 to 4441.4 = 64.6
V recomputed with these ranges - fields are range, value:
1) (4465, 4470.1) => 66.91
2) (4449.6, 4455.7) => 63.8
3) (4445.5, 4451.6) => 63.64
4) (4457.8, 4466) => 59.57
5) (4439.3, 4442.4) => 62.5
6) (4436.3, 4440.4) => 62.7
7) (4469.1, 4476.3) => 63.11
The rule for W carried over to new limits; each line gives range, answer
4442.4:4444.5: 68.66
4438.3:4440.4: 66.64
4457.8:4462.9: 71.75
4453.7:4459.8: 69.23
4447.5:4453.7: 72.66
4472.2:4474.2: 66.29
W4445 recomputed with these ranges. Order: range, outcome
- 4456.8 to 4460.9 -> 64.8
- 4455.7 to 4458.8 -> 64.2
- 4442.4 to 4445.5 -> 66.8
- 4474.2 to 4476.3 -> 63.9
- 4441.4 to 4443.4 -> 64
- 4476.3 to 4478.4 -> 68.3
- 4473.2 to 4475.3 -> 64.7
